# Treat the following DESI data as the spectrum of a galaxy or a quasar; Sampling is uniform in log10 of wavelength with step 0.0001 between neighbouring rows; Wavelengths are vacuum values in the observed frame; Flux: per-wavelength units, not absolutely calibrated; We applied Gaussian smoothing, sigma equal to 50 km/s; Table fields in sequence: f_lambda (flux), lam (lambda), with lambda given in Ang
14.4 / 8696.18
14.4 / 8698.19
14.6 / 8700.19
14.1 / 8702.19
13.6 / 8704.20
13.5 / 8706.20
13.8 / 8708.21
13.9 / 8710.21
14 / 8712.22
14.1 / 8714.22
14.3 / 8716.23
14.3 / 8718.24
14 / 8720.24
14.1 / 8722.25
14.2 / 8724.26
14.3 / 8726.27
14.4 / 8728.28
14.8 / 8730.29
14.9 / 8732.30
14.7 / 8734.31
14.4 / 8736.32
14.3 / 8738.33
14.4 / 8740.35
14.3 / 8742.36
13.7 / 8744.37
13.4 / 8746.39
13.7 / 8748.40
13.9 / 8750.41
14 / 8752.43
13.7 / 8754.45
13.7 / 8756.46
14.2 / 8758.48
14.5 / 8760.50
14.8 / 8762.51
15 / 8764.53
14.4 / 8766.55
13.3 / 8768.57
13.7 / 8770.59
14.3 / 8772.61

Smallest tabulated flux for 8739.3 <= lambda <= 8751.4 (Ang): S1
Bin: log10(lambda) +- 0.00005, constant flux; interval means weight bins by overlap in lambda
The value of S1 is 13.4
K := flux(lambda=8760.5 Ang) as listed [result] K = 14.5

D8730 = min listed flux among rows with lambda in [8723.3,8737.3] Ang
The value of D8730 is 14.2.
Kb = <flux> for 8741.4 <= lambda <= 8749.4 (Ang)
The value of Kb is 13.8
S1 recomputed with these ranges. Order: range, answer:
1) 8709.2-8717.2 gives 13.9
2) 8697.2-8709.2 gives 13.5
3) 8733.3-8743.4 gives 14.3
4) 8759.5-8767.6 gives 14.4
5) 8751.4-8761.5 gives 13.7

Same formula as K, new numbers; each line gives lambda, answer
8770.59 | 13.7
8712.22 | 14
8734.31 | 14.7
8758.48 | 14.2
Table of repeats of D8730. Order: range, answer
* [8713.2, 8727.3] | 14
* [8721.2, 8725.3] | 14.1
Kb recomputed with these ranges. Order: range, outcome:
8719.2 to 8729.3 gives 14.2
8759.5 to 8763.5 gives 14.7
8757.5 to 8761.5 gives 14.3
